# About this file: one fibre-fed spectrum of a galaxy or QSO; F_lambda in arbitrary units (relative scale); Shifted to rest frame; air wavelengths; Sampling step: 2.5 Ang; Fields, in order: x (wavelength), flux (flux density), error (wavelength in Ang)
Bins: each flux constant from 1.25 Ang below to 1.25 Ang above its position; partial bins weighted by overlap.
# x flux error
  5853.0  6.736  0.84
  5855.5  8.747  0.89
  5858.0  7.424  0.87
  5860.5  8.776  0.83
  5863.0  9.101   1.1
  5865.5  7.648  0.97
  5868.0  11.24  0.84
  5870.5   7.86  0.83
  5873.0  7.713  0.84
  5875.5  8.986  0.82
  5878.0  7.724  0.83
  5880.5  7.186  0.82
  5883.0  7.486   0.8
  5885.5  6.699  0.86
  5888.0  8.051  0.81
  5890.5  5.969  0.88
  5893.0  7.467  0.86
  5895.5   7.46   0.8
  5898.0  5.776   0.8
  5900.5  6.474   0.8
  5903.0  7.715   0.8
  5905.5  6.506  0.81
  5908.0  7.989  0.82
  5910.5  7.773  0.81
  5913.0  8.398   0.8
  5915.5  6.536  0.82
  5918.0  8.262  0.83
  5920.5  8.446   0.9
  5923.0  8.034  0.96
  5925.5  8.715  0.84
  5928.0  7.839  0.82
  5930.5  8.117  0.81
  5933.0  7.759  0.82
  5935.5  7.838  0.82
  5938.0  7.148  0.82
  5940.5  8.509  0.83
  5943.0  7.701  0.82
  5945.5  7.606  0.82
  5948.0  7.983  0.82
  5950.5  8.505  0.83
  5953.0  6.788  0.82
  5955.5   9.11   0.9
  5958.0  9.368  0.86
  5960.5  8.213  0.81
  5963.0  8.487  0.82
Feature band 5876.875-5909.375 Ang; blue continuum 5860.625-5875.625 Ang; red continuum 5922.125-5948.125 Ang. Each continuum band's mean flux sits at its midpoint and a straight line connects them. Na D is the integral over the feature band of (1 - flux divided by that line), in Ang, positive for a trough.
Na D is 5.1 Ang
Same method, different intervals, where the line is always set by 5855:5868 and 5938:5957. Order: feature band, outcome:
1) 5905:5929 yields 0.91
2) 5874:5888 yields 1.33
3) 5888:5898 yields 1.70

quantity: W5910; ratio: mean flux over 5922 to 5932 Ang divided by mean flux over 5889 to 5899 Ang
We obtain 1.2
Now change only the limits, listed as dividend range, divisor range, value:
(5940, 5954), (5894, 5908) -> 1.13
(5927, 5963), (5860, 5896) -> 1.01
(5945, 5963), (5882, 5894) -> 1.16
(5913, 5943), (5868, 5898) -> 1.05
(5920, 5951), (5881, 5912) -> 1.12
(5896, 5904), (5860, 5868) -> 0.75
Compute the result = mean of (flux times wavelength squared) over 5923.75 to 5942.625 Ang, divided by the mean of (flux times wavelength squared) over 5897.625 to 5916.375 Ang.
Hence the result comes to 1.11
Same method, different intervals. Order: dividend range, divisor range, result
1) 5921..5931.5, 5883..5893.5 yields 1.17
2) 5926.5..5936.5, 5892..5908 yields 1.15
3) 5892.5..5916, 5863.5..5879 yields 0.85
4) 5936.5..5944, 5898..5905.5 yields 1.16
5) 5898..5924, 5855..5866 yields 0.92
